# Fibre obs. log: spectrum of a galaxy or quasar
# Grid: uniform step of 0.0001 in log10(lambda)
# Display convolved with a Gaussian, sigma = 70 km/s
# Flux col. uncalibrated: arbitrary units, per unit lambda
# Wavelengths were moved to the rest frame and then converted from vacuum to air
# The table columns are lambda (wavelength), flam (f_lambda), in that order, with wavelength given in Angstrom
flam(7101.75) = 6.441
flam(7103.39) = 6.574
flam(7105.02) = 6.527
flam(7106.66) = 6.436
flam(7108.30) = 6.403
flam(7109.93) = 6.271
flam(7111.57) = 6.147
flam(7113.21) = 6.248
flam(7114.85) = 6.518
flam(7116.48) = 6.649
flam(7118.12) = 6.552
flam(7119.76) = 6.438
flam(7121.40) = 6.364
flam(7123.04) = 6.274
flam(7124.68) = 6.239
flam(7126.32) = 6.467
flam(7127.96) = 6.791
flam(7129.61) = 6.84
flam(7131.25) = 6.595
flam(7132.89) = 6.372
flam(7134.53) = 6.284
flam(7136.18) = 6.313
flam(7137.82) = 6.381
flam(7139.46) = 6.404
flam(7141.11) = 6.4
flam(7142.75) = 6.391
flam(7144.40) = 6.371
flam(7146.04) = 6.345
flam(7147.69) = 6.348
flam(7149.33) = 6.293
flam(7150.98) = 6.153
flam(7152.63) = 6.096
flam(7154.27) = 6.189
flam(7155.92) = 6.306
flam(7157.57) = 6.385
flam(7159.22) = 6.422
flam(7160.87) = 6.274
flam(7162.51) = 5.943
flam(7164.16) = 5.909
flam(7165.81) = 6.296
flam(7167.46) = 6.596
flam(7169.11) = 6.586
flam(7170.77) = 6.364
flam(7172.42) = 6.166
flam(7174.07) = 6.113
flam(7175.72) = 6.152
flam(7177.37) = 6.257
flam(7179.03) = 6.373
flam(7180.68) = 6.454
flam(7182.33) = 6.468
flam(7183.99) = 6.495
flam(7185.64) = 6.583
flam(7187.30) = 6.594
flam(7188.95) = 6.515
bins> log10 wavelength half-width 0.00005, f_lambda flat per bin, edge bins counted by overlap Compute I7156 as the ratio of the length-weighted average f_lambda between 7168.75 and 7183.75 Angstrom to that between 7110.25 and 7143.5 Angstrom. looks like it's 1.0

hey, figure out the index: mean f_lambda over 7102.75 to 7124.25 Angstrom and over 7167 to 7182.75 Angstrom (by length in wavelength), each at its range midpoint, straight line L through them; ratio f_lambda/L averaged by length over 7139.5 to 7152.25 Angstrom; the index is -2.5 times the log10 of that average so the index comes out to 0.01 mag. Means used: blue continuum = 6.41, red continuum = 6.34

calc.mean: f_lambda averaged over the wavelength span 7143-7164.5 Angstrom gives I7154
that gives 6.25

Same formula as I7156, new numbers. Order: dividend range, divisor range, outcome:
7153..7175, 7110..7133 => 0.97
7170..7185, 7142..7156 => 1.01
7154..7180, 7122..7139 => 0.97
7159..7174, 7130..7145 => 0.98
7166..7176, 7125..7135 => 0.97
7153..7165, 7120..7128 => 0.97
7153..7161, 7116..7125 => 0.98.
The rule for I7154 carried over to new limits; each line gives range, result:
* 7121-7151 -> 6.41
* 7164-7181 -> 6.31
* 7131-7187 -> 6.33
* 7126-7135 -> 6.57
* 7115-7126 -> 6.43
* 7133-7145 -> 6.36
